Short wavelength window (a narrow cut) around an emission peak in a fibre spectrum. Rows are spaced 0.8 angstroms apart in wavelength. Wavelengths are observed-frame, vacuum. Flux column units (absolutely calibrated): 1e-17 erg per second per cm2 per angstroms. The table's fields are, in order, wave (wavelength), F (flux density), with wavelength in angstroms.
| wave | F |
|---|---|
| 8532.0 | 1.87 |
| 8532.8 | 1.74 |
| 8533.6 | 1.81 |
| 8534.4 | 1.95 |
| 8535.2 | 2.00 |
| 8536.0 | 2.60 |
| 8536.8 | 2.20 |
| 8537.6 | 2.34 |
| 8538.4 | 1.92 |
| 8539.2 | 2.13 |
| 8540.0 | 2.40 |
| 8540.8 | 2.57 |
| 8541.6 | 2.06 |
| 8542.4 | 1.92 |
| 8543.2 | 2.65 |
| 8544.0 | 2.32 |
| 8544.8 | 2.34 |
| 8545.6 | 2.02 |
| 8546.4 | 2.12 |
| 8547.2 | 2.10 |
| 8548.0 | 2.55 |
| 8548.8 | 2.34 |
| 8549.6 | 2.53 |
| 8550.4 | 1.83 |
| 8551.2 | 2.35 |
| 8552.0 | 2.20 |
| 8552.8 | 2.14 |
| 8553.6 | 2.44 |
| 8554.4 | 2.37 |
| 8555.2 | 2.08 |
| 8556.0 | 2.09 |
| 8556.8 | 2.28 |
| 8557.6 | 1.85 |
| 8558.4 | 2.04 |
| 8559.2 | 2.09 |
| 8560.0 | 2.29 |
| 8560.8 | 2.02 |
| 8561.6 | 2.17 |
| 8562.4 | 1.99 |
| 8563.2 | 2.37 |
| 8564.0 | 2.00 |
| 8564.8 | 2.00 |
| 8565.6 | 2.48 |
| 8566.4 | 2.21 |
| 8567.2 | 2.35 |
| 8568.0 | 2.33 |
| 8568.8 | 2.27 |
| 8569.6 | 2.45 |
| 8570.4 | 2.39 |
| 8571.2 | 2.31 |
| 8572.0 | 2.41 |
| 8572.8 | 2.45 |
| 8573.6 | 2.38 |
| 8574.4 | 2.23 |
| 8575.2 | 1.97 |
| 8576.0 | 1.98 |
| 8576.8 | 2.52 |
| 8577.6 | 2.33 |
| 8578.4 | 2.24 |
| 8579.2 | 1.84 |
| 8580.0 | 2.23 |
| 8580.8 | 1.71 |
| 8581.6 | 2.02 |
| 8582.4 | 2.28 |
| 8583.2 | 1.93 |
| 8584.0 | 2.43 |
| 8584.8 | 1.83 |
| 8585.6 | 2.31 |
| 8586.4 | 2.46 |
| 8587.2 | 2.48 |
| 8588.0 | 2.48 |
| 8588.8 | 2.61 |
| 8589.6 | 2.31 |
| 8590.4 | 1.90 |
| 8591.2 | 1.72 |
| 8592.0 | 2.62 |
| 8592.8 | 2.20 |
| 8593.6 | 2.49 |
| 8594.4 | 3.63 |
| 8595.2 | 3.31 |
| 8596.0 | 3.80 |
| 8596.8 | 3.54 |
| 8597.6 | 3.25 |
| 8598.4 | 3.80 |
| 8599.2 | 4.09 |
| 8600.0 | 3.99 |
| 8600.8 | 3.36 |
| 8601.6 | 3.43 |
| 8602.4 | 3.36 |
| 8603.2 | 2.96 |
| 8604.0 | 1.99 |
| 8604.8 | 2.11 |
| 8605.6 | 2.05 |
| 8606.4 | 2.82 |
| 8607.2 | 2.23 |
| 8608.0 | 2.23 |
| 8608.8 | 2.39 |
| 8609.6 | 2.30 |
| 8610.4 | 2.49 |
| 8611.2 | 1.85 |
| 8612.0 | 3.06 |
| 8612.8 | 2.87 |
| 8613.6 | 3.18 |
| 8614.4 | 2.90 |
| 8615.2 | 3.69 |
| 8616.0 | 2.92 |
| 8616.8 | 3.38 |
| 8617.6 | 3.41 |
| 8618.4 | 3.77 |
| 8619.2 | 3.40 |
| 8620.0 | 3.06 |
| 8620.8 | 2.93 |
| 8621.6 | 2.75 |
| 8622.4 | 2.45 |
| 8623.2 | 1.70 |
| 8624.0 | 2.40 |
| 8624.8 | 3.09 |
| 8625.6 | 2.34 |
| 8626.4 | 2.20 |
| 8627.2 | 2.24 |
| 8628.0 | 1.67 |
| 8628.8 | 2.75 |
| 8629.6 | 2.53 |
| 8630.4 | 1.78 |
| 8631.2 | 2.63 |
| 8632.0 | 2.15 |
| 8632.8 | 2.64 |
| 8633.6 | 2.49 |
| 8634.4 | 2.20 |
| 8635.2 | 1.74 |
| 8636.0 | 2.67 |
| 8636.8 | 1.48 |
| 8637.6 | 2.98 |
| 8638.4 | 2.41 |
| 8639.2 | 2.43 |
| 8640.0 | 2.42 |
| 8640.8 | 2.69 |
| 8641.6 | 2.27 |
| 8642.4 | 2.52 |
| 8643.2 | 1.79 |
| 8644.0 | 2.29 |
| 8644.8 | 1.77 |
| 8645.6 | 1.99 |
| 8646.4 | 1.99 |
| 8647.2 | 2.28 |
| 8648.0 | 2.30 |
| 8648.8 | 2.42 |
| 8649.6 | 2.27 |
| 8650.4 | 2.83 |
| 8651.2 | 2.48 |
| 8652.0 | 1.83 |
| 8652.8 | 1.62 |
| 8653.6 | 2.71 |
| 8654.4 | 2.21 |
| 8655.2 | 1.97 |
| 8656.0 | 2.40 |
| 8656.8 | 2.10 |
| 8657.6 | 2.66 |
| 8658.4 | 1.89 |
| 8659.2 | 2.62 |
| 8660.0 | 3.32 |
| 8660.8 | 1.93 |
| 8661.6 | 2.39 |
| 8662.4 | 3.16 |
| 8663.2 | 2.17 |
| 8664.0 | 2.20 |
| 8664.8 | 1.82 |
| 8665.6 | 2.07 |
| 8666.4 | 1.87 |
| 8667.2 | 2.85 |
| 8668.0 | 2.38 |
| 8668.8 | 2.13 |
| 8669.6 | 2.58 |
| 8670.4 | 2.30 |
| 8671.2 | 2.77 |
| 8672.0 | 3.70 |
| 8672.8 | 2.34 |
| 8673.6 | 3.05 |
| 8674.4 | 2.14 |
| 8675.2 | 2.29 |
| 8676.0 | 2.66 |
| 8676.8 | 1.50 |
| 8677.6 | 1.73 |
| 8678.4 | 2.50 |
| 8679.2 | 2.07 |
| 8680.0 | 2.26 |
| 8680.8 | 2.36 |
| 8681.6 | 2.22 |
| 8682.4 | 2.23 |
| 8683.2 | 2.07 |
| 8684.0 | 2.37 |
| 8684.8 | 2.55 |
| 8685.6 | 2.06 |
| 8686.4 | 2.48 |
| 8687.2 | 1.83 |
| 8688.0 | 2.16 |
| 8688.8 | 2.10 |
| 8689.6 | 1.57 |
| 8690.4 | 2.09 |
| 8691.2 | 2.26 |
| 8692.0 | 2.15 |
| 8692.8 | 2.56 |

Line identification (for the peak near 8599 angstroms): [S II]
